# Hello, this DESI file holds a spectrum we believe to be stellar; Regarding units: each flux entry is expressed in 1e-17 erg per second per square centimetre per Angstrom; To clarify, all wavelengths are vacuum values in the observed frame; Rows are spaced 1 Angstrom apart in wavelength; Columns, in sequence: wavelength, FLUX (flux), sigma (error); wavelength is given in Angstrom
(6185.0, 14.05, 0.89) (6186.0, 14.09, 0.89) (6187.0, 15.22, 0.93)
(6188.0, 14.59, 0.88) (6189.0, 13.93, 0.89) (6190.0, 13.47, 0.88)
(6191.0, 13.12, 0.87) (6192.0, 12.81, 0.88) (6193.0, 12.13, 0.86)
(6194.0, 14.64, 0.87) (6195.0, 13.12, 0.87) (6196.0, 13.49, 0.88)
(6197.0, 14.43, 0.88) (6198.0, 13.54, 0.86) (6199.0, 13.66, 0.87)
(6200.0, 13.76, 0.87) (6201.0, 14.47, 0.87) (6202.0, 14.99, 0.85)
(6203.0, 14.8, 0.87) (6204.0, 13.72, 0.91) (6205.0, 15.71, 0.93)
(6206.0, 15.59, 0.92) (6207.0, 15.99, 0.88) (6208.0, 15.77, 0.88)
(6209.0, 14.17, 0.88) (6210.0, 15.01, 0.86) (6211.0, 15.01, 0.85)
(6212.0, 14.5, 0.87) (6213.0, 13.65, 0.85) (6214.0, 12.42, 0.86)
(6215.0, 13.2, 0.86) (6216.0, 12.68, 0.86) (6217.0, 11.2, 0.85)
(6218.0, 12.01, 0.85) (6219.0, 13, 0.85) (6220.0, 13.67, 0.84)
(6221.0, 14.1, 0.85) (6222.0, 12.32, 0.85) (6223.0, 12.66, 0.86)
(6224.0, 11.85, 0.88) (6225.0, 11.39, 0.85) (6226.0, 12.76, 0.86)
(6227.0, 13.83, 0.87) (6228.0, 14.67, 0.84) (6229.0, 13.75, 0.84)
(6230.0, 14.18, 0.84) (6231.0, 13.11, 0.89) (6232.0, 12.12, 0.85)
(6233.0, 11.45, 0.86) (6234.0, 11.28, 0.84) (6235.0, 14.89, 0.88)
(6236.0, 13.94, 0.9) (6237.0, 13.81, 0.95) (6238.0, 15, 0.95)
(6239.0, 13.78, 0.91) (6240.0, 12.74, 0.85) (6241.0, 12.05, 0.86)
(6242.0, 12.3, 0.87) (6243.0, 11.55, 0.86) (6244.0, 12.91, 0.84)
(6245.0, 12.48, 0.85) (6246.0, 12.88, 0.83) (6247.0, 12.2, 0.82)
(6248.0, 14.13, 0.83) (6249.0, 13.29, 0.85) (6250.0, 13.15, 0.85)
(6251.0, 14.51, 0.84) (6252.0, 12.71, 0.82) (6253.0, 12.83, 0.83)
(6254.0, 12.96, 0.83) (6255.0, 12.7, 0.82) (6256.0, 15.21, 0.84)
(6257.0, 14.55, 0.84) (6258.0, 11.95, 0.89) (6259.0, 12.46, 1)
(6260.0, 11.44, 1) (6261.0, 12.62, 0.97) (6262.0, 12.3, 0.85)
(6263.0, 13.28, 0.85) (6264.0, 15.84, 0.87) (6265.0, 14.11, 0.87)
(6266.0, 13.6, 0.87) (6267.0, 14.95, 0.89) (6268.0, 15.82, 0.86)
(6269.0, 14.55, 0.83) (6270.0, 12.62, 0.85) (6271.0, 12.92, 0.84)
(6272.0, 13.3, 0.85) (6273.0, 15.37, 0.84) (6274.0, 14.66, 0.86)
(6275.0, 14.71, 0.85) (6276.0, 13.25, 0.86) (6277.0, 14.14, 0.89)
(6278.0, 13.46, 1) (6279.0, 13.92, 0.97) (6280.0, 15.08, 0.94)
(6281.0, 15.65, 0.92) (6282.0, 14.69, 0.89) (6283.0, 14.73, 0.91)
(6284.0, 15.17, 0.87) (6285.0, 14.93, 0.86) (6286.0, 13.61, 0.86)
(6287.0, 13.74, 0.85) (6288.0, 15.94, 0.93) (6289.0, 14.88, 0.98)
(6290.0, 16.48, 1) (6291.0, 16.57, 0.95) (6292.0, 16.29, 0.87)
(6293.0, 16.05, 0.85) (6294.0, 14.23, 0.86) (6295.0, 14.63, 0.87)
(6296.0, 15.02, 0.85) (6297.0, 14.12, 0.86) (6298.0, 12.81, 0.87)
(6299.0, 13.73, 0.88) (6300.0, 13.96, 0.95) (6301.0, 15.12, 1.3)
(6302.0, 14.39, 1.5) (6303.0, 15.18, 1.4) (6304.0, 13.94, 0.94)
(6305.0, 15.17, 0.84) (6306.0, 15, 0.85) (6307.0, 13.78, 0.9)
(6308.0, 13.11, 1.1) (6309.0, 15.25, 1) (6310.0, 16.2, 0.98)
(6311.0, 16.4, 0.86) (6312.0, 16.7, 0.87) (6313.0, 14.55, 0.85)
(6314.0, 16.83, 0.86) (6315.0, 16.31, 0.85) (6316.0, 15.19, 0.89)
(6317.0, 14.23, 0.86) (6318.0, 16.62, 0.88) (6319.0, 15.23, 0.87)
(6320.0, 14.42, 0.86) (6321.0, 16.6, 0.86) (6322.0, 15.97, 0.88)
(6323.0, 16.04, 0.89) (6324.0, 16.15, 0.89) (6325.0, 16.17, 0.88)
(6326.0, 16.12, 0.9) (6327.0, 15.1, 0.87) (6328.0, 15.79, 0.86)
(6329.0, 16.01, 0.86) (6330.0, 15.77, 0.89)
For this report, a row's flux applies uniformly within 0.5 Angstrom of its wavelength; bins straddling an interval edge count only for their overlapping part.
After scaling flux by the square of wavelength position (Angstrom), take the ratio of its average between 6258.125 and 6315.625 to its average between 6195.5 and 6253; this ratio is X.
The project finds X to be 1.10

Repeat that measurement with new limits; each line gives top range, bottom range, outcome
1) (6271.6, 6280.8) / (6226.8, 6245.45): 1.10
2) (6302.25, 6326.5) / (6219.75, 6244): 1.22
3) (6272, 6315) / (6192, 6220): 1.10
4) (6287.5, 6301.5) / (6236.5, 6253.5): 1.16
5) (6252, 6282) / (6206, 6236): 1.05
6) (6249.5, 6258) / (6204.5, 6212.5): 0.90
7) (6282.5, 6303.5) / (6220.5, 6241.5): 1.15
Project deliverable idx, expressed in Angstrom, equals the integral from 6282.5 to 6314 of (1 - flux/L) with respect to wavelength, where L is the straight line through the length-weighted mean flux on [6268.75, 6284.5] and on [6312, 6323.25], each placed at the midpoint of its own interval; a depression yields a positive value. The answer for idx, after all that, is 0.16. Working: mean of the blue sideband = 14.3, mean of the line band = 14.9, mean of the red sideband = 15.7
